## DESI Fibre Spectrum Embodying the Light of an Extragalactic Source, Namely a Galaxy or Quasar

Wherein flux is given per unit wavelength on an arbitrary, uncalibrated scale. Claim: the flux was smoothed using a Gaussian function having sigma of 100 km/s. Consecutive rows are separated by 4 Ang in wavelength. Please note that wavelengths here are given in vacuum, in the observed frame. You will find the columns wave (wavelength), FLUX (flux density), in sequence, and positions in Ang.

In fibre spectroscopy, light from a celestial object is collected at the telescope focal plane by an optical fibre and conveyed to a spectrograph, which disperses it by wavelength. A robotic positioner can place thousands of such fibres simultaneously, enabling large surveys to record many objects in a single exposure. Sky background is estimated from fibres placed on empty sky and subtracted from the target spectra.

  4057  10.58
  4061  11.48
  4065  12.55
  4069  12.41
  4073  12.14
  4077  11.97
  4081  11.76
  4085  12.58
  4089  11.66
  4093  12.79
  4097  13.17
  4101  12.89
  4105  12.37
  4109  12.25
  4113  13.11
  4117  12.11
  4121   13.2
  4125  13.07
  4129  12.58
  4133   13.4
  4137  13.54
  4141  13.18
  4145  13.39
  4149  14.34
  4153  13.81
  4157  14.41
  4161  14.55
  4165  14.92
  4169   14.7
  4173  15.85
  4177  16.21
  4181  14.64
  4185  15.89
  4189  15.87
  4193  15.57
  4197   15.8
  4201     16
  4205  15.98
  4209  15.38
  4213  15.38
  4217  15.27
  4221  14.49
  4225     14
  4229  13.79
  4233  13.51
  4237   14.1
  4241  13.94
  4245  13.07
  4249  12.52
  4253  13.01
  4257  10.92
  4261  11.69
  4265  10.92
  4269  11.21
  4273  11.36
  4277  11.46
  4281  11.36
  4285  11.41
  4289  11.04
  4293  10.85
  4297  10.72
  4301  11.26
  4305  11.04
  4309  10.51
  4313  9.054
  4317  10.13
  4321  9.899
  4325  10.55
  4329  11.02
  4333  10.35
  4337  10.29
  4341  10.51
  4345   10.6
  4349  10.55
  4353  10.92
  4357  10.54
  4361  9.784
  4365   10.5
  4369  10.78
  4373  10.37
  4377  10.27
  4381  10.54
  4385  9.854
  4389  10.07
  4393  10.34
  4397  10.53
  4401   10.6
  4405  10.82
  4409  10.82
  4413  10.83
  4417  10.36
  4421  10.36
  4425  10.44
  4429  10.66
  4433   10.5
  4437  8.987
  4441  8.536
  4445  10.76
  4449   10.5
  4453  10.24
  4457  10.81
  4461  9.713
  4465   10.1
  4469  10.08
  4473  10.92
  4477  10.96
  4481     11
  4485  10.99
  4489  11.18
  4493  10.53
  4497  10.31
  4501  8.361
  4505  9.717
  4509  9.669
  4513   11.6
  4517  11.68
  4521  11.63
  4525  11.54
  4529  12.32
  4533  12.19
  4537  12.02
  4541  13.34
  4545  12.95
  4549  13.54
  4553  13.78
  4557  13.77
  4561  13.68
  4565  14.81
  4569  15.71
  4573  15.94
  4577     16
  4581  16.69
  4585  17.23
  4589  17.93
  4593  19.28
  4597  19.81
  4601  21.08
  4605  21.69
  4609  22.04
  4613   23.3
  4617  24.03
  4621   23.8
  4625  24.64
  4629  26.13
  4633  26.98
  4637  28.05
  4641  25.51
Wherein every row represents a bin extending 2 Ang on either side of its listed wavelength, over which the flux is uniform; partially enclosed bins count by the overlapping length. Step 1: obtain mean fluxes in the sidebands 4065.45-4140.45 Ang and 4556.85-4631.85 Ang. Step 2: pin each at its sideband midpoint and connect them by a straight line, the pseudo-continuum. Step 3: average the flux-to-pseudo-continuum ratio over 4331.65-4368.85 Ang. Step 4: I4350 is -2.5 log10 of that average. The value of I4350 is 0.47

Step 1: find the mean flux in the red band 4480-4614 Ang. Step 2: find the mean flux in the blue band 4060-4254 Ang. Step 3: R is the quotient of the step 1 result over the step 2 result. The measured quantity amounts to 1.04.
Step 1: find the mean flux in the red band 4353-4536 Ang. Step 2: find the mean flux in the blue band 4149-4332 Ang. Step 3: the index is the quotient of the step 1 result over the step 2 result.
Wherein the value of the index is 0.80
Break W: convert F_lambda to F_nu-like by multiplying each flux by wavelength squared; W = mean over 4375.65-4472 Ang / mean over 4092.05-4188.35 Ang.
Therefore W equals 0.85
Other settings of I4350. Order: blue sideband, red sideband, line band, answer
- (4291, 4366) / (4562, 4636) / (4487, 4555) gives 0.46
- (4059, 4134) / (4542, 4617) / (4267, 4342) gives 0.33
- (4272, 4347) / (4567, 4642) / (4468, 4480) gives 0.47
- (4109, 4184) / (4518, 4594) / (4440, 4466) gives 0.37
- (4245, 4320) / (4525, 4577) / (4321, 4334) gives 0.10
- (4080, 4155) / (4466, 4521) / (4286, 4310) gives 0.08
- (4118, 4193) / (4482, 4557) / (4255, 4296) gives 0.19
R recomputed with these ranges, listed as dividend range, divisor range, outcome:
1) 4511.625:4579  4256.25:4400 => 1.25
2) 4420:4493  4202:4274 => 0.77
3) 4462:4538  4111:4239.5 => 0.75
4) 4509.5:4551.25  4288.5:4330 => 1.16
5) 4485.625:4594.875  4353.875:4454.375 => 1.28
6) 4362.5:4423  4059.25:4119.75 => 0.85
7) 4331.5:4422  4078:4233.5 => 0.75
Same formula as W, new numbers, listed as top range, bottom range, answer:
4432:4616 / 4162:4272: 1.09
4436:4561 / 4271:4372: 1.14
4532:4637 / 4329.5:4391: 1.96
